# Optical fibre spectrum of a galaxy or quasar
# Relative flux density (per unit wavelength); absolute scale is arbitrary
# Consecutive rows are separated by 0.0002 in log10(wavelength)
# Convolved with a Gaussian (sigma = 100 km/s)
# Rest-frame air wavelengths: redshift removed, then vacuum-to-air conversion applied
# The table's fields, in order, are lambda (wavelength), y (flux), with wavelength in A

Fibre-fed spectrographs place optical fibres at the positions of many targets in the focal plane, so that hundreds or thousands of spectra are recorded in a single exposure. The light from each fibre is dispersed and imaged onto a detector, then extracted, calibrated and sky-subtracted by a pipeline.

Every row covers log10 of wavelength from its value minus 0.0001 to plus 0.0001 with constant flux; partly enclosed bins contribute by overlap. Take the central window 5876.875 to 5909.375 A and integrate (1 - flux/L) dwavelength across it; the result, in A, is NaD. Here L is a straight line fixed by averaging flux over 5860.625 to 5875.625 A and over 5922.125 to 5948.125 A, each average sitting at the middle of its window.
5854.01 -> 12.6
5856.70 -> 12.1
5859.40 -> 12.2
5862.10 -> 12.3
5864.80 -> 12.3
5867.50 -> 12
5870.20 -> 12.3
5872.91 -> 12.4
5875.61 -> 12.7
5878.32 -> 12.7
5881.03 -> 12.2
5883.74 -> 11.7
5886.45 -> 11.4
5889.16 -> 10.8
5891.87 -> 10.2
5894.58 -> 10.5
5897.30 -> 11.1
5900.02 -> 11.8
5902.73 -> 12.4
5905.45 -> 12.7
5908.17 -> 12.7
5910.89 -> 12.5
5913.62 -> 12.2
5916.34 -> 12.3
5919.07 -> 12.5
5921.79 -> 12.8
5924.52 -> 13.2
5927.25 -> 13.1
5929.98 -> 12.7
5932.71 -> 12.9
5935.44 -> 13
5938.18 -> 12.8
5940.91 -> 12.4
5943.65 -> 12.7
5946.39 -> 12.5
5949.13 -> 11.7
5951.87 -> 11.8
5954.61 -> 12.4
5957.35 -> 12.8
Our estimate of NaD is 2.1 A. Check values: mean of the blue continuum 12.3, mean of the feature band 11.7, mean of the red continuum 12.8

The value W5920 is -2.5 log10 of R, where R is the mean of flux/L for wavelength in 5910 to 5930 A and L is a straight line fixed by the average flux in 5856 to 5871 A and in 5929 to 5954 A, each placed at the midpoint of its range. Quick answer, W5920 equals -0.021 mag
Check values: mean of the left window 12.2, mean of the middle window 12.7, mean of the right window 12.5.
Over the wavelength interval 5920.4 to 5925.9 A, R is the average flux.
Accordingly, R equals 13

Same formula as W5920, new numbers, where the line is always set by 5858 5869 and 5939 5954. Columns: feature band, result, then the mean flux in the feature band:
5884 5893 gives 0.12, 10.9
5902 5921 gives -0.02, 12.5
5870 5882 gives -0.02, 12.5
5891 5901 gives 0.12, 10.9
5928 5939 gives -0.05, 12.9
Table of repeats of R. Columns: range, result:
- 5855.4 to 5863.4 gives 12.2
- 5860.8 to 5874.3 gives 12.3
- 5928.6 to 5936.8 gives 12.9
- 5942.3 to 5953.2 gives 12.2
